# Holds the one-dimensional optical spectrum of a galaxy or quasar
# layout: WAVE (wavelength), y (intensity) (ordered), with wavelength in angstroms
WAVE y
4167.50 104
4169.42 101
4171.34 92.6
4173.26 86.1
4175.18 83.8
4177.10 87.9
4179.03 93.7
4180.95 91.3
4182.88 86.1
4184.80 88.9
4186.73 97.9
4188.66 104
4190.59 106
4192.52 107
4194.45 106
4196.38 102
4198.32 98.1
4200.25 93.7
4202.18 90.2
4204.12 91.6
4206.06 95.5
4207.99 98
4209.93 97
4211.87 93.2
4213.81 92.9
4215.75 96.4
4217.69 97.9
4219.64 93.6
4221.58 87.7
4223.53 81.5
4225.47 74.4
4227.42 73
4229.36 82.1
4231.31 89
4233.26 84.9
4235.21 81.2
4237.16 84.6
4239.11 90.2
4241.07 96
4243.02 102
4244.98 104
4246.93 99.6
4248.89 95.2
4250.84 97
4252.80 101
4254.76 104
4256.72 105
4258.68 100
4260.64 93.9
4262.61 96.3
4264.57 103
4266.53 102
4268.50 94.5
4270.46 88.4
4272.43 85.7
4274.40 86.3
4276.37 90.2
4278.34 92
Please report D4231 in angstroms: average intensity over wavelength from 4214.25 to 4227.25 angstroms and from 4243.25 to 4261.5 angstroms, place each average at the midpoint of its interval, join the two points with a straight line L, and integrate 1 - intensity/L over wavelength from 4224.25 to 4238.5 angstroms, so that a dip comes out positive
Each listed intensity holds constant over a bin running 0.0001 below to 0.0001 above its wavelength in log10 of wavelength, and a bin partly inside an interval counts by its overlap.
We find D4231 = 1.6 angstroms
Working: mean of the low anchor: 87.8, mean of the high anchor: 100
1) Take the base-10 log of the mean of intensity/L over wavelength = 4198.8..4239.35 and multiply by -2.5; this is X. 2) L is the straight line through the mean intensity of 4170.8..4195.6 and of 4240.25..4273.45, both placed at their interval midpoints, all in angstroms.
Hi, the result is 0.09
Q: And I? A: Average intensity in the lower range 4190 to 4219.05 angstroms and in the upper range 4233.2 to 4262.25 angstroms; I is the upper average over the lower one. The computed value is 0.99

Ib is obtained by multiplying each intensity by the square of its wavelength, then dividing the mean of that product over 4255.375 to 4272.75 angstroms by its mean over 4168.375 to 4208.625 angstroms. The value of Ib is 1.06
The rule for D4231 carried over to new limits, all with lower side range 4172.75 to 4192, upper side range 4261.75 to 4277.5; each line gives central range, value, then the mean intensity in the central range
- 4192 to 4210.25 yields -0.90 angstroms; 97.7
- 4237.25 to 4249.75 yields -0.50 angstroms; 96.9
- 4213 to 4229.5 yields 1.13 angstroms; 86.8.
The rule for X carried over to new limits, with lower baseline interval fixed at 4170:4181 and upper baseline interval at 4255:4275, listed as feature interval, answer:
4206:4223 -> -0.02 mag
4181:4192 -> -0.07 mag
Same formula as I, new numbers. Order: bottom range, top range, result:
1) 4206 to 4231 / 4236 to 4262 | 1.09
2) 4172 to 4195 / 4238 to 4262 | 1.04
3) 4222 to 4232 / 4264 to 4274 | 1.17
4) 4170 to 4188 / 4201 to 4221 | 1.05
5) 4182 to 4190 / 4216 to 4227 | 0.92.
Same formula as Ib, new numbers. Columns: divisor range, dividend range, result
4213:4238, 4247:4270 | 1.17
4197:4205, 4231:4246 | 0.99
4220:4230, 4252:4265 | 1.27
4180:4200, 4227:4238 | 0.86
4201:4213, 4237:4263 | 1.06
